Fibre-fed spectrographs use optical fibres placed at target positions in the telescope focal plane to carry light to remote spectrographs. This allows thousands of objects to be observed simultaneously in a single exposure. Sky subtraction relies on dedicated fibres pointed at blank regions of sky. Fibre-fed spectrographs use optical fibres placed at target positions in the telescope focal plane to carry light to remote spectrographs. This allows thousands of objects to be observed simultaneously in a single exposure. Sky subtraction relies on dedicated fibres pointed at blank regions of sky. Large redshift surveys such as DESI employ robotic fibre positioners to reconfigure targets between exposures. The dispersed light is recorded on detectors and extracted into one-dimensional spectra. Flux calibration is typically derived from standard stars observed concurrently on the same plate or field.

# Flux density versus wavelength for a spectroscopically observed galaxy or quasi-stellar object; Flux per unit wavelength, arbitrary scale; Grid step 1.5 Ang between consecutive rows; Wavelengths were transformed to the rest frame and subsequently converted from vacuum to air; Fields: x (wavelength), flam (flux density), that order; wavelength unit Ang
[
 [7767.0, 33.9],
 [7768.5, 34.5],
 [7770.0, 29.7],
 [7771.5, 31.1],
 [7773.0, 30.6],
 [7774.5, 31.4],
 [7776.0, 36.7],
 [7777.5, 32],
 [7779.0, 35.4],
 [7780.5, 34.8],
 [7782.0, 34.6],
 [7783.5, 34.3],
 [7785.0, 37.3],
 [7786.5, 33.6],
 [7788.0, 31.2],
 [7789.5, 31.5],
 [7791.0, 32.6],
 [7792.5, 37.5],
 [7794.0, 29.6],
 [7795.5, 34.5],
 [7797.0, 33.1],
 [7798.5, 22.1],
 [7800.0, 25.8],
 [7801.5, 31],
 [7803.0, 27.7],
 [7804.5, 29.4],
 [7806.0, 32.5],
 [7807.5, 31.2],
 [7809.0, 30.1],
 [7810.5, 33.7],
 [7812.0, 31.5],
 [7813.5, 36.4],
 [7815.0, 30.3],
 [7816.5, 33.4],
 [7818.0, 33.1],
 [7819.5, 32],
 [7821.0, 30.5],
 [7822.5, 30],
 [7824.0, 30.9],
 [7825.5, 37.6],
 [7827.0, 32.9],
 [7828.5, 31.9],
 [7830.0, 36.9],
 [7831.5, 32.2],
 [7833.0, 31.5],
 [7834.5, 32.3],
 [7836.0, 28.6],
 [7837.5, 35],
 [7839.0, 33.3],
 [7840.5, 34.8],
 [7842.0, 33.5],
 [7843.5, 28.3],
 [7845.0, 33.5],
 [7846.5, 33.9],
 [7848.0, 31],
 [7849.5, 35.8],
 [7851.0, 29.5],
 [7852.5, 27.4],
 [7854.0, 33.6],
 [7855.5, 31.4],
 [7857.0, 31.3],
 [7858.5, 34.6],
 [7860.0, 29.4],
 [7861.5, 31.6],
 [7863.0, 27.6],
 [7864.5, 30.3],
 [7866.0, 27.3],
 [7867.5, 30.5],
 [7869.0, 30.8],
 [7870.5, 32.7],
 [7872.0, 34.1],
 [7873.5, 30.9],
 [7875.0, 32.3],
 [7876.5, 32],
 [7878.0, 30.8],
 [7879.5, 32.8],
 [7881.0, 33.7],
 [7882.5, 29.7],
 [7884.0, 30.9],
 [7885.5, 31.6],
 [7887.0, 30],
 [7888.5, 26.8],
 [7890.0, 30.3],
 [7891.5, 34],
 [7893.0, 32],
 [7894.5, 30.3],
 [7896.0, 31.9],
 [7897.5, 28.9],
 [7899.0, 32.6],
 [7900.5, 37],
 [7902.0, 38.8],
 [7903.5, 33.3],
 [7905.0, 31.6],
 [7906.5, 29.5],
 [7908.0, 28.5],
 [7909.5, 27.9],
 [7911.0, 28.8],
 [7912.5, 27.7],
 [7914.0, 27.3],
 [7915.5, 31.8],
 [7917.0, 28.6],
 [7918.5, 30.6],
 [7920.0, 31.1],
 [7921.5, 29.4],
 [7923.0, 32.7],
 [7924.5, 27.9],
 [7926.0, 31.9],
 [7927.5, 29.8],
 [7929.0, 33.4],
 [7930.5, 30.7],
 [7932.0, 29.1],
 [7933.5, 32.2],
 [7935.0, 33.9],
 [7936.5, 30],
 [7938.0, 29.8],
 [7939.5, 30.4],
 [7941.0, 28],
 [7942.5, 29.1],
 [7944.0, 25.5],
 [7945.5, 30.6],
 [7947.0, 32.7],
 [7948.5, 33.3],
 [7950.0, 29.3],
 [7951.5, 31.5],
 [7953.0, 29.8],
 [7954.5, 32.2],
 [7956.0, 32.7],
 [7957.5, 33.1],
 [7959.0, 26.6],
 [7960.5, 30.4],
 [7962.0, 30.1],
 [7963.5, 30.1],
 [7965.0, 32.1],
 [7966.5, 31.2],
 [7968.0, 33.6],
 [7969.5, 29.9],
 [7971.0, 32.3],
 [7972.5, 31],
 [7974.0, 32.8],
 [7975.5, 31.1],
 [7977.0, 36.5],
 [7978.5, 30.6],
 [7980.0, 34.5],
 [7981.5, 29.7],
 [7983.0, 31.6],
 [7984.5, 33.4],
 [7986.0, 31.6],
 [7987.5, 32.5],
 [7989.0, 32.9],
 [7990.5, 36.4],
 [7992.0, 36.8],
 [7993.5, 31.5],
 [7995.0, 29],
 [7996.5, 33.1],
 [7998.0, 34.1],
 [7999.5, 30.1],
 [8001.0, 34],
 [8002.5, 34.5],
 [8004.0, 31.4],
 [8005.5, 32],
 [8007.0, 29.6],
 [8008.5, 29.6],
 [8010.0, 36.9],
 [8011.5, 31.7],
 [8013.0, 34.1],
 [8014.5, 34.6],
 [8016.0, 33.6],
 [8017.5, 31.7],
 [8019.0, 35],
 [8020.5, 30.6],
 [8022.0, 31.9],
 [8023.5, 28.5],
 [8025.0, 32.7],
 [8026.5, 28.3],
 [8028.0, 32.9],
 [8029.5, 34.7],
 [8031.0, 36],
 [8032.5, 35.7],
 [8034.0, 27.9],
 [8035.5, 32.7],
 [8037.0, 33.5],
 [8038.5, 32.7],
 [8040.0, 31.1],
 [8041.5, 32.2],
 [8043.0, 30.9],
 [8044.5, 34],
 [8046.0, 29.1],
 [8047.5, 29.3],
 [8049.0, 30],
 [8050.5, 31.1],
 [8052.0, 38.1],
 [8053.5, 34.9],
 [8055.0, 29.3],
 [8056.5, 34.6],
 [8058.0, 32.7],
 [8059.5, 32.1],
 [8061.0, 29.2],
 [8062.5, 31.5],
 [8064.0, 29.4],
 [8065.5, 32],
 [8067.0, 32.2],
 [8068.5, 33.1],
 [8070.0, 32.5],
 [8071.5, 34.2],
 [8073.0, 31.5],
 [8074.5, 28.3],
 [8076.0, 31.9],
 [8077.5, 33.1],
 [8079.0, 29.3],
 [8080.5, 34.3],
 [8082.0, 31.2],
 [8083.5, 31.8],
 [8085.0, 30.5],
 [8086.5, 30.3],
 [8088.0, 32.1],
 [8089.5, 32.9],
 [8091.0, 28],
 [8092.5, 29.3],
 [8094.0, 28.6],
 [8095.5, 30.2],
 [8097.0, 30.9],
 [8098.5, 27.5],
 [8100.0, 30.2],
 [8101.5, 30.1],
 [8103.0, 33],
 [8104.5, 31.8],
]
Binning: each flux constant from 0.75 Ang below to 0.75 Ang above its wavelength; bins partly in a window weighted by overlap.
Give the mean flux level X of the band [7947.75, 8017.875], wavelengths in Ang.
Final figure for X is 32.2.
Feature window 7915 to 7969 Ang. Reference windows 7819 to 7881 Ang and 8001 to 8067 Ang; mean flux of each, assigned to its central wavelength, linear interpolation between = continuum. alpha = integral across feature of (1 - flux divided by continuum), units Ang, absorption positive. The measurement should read 2.3 Ang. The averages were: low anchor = 31.9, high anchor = 32.2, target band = 30.7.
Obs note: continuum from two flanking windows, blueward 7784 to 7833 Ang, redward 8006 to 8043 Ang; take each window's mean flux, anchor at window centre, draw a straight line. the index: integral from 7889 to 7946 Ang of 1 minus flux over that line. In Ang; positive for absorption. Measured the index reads 2.7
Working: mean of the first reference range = 32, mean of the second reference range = 32.4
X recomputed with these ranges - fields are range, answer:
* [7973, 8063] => 32.4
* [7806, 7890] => 31.8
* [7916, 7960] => 30.6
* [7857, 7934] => 31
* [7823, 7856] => 32.5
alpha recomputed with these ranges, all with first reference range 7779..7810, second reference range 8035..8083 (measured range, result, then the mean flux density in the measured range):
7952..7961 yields 0.30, 30.8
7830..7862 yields -0.30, 32.1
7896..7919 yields 0.70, 30.9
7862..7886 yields 0.55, 31.1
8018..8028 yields 0.19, 31.3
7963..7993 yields -0.60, 32.5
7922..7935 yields 0.32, 31.1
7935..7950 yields 0.84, 30.1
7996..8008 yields -0.14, 32.3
